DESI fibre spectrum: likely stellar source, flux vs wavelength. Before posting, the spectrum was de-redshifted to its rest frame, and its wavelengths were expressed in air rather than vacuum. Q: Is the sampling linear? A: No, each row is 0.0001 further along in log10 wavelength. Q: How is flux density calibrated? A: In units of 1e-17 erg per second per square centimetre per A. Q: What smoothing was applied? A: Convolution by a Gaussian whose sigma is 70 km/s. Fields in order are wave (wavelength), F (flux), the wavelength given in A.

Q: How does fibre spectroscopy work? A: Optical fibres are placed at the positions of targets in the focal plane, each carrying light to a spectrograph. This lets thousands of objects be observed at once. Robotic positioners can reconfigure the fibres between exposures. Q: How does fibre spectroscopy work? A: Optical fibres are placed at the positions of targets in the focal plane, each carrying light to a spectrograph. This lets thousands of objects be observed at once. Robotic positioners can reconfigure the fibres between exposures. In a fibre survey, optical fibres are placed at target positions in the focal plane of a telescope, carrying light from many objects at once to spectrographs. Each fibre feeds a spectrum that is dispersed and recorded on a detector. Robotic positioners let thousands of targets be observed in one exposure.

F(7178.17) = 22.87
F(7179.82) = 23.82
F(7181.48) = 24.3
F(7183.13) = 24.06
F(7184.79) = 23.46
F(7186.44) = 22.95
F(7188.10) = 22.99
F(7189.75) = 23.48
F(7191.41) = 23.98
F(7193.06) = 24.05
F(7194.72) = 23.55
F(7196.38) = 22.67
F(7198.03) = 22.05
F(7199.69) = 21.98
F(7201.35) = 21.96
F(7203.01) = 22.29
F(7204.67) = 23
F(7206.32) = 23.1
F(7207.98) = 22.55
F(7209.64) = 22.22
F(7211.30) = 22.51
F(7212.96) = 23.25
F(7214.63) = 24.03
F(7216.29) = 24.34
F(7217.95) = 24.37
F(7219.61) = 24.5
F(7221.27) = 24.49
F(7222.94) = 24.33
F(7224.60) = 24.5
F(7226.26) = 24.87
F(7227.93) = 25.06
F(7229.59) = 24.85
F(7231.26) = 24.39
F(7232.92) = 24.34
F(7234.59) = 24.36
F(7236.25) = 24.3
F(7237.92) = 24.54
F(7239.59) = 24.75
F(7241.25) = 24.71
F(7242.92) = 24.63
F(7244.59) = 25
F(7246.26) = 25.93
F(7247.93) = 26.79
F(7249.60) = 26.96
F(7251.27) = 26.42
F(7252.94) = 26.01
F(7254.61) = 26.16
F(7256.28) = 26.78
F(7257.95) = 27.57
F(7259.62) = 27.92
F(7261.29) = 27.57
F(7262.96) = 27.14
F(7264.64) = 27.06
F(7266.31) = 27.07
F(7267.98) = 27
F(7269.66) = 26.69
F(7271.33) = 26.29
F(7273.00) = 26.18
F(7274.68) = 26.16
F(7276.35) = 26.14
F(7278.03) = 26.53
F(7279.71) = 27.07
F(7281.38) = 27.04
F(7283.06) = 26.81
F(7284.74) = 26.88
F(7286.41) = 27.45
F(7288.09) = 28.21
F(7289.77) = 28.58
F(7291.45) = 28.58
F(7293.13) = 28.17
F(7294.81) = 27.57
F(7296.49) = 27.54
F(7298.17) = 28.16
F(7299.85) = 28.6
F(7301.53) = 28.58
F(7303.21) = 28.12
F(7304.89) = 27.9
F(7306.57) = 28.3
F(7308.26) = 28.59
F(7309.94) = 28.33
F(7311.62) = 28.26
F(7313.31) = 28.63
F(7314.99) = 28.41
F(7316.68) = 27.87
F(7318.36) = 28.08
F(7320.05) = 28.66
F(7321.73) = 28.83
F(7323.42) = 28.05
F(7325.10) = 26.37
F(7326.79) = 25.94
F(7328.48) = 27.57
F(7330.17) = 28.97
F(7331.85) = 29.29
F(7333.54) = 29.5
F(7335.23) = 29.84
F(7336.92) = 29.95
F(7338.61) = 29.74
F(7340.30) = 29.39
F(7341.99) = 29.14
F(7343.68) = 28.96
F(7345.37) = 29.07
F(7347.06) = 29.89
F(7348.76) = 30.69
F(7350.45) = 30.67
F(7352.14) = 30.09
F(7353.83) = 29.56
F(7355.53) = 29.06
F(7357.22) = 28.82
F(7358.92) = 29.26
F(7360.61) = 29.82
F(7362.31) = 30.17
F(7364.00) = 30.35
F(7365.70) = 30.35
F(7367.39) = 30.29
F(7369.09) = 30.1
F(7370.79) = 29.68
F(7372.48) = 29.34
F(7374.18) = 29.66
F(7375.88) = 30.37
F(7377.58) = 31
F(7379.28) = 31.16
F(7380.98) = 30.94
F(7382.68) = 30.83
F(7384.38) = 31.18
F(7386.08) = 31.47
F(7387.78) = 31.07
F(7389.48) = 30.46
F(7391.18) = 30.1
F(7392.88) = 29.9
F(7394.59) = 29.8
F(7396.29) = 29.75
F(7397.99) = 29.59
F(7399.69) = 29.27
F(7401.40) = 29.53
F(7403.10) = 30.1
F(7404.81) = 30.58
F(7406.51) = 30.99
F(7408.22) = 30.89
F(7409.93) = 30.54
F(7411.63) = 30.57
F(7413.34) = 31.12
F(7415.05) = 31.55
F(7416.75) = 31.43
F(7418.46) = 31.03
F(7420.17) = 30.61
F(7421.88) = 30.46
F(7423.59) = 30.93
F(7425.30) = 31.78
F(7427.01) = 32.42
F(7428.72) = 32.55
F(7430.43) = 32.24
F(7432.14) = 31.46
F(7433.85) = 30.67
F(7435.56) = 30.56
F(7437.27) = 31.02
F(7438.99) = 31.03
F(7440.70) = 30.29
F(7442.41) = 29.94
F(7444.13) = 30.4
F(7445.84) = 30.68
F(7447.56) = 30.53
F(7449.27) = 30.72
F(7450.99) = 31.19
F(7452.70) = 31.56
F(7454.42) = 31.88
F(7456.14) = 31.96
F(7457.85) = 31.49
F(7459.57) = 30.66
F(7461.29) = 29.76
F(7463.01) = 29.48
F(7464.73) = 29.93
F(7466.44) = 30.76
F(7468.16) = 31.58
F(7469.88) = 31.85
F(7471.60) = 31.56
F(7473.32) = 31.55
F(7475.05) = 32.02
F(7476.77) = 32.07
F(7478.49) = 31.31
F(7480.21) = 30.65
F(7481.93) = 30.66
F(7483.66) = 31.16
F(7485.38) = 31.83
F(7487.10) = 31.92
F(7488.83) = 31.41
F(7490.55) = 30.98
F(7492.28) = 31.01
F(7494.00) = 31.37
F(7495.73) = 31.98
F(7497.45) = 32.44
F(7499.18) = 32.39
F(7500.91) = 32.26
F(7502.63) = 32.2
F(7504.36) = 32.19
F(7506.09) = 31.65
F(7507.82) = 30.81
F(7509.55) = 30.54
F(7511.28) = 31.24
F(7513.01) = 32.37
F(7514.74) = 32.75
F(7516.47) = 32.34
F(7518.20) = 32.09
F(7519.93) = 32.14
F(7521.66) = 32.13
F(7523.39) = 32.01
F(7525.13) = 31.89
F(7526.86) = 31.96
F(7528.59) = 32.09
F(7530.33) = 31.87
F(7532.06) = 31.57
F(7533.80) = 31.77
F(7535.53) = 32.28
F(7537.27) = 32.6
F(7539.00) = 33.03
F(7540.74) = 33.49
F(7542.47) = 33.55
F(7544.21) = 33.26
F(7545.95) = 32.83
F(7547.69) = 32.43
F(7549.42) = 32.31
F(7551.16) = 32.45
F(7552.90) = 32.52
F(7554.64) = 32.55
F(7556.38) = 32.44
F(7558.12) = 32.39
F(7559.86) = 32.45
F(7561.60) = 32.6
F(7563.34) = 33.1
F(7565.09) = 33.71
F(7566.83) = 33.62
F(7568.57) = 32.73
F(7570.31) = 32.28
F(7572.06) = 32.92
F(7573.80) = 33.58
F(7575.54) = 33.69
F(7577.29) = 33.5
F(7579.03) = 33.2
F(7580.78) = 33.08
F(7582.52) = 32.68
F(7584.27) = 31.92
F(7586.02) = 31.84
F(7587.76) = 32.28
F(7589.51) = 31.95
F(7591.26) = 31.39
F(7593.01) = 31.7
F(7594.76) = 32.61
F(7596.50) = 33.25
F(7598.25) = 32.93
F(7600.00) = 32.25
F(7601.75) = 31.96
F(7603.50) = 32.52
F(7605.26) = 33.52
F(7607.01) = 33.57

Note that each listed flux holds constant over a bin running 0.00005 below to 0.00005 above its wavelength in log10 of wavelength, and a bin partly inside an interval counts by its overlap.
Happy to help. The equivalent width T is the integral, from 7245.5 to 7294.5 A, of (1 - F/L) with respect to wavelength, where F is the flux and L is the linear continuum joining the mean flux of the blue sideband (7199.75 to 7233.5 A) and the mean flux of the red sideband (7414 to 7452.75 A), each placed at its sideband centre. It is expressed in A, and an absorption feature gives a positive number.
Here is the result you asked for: -2.9 A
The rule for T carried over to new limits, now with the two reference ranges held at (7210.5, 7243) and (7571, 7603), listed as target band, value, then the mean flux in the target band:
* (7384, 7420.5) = -2.8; 30.5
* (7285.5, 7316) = -2.5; 28.2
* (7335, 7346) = -1.0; 29.4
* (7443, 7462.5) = -0.9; 30.9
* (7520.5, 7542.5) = -0.7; 32.3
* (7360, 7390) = -2.9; 30.5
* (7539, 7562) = -0.7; 32.7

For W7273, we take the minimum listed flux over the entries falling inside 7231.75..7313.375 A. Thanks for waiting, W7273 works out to 24.3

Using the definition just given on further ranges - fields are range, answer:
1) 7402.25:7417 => 30.1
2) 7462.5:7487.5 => 29.48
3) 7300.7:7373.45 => 25.94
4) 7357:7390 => 28.82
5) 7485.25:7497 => 30.98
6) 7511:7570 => 31.24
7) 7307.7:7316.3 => 28.26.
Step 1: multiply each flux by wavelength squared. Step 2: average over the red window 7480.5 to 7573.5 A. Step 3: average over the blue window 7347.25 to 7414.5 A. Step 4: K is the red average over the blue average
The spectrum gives 1.11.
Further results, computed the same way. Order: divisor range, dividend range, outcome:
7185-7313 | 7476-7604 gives 1.36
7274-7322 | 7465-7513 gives 1.19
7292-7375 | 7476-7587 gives 1.18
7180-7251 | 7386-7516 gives 1.38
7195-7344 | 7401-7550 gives 1.26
